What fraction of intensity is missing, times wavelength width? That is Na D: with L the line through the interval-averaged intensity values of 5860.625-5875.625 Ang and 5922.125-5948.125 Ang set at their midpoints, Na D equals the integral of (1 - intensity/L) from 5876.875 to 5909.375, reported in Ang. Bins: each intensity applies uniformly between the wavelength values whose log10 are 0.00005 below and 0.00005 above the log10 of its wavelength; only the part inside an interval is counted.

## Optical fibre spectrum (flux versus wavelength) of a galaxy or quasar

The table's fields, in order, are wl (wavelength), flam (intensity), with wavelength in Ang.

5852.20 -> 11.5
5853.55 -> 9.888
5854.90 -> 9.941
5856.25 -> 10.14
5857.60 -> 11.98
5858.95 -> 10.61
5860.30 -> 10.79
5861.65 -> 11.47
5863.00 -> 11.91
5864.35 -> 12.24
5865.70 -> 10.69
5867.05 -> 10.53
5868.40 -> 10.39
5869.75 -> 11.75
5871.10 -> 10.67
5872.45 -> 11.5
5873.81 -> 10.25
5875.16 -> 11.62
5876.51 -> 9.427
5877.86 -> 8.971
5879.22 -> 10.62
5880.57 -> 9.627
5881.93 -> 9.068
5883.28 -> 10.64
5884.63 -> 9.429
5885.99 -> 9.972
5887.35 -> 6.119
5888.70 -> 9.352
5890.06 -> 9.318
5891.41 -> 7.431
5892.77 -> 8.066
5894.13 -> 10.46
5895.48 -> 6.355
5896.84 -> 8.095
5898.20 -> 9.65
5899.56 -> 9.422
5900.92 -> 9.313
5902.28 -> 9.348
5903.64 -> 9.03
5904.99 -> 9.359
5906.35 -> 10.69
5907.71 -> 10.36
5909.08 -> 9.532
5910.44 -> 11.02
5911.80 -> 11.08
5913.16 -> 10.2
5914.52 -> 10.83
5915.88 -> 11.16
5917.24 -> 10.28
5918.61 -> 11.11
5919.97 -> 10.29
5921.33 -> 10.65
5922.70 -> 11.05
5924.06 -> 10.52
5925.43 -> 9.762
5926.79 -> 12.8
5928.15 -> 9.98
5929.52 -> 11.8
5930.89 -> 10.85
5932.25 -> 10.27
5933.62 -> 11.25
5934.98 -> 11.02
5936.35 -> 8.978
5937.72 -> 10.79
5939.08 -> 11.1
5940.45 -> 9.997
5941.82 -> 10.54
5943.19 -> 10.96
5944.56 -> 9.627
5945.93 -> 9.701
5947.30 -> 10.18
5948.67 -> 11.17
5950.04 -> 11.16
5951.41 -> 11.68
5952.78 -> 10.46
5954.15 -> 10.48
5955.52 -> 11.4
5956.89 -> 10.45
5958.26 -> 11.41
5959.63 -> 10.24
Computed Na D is 5.3 Ang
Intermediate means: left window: 11.2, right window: 10.6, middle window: 9.17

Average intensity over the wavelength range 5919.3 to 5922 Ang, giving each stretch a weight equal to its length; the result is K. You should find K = 10.5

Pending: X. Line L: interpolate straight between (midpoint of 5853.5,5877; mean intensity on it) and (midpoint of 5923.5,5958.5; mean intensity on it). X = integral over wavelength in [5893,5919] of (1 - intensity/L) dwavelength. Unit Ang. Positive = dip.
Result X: 2.4 Ang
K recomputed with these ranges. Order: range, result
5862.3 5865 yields 12.1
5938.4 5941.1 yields 10.6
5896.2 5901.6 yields 9.12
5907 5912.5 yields 10.5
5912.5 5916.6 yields 10.7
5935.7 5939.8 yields 10.3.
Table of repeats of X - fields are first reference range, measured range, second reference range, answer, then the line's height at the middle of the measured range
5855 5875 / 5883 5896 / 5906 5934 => 2.7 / 10.9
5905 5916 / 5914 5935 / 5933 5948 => -0.8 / 10.4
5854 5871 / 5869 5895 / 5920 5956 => 3.0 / 10.9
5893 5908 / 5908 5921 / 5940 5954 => -1.3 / 9.62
